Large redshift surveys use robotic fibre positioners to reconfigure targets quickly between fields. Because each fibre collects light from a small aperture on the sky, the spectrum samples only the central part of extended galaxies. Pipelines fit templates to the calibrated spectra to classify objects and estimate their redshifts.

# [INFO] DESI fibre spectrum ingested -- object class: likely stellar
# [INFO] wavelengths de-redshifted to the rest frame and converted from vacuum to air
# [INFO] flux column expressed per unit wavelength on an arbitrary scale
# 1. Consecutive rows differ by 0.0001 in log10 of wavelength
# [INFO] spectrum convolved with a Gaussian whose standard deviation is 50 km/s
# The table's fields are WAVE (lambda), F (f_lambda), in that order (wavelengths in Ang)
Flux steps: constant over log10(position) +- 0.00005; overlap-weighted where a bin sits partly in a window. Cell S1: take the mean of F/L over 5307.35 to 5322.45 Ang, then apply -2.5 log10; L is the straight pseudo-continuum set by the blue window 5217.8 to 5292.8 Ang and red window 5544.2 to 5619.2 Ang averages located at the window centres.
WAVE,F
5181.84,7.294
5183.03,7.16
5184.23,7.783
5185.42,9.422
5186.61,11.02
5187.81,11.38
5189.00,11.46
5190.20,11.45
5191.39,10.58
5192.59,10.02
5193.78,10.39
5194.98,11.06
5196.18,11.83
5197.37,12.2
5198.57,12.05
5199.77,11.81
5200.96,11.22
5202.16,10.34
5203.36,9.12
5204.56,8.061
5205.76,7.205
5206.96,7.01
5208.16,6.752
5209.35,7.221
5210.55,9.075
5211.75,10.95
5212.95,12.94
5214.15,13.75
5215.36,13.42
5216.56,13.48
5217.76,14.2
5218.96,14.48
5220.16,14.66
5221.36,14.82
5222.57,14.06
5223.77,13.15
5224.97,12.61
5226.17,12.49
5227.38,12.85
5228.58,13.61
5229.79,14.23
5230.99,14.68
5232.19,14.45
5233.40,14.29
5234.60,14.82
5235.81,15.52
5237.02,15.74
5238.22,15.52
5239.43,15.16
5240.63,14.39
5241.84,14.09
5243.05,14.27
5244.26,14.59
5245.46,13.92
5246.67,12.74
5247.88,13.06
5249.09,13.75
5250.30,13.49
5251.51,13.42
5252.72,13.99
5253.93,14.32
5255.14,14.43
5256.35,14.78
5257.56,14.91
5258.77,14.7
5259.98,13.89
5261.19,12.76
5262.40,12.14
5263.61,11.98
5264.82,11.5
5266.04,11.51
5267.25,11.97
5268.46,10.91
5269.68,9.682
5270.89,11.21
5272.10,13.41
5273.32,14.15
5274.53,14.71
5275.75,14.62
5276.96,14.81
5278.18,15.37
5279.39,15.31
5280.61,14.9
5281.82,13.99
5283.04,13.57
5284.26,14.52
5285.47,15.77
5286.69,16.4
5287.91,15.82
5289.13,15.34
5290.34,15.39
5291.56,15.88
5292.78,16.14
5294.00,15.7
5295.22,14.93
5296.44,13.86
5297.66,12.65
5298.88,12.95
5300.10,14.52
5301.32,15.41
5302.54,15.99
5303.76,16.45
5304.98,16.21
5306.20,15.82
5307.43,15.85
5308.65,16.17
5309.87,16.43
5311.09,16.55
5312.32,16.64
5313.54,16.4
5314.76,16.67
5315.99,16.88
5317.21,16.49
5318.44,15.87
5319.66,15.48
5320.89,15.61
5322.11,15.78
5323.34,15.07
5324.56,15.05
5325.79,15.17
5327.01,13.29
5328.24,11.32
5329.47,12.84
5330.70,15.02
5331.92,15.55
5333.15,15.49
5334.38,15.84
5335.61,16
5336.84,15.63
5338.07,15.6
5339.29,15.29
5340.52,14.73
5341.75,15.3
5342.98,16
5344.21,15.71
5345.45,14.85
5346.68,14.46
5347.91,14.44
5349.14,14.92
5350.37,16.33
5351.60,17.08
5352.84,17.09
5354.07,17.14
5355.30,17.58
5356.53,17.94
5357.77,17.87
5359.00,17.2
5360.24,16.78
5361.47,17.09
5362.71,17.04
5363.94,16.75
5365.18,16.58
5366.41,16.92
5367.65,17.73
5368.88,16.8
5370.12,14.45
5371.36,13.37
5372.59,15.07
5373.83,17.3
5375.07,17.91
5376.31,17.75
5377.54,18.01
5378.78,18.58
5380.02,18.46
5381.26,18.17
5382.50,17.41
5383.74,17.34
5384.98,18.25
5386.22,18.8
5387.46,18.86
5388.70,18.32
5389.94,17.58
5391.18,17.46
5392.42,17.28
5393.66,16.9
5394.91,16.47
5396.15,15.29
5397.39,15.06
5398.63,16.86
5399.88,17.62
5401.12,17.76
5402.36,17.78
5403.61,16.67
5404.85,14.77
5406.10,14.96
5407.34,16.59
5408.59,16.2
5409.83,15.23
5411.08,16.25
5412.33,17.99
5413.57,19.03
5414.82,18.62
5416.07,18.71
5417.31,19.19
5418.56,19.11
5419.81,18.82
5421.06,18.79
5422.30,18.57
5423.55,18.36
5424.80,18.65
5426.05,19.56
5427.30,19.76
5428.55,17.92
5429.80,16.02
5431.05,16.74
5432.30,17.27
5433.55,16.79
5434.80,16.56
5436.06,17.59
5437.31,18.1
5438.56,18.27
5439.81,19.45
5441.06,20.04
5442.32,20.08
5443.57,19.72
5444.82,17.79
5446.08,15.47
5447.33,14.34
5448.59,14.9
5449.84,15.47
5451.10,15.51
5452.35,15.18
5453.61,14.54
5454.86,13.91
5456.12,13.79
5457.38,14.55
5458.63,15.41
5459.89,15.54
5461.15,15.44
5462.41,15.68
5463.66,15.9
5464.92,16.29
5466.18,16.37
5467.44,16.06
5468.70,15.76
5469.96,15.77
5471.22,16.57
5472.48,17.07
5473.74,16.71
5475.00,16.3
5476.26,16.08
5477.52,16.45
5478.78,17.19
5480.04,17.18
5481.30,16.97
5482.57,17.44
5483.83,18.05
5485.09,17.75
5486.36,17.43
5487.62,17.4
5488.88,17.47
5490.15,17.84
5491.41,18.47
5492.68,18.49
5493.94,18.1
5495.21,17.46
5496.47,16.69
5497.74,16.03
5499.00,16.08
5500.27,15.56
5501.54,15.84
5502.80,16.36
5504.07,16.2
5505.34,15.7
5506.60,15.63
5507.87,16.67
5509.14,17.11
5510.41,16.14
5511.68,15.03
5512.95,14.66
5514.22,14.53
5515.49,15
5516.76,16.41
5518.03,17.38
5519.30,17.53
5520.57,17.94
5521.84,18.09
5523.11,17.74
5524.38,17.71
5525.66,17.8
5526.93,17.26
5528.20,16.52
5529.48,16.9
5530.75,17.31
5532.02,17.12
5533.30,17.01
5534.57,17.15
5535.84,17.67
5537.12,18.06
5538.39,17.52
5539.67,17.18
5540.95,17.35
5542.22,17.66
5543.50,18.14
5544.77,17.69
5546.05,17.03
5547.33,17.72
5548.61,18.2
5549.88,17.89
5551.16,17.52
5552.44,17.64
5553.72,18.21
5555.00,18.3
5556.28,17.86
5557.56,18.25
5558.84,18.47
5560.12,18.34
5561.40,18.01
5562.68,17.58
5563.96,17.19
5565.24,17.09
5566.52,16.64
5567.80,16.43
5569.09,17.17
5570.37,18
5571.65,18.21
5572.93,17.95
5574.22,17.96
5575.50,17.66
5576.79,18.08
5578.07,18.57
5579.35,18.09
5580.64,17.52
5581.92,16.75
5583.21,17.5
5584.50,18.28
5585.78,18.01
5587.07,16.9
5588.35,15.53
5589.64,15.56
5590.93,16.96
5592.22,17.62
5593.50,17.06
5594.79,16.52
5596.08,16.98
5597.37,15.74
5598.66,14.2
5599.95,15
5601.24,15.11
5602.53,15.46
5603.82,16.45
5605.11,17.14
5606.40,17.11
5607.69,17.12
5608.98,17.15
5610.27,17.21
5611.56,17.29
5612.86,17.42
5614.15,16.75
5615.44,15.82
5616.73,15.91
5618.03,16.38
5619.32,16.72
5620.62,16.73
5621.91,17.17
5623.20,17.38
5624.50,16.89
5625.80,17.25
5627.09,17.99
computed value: -0.12 mag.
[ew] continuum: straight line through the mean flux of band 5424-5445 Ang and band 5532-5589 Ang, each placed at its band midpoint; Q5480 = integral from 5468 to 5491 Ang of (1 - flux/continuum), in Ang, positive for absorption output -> 1.3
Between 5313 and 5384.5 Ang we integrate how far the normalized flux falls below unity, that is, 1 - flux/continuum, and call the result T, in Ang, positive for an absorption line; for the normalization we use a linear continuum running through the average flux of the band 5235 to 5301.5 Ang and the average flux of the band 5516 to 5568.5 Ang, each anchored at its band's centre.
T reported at -4.8 Ang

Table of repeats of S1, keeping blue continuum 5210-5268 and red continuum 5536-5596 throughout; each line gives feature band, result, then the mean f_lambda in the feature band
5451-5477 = 0.047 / 15.6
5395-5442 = -0.117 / 17.6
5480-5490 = -0.057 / 17.5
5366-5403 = -0.120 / 17.2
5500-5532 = 0.027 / 16.5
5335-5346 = -0.042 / 15.5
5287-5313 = -0.079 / 15.5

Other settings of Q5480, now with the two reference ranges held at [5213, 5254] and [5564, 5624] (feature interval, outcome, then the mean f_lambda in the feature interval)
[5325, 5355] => -0.7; 15.2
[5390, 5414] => -2.0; 16.6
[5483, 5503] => -1.4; 17.2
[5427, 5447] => -2.8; 17.9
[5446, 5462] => 0.9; 14.9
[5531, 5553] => -1.4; 17.6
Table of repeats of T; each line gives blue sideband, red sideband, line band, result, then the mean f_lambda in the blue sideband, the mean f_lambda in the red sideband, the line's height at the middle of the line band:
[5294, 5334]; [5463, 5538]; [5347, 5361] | -1.0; 15.3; 16.8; 15.6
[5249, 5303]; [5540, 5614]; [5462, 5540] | -1.7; 14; 17.3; 16.4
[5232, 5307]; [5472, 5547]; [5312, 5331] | -0.5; 14.2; 17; 14.8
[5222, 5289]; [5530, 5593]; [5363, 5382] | -2.0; 13.9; 17.6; 15.3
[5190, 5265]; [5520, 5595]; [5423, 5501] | -3.5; 12.7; 17.5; 16.1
